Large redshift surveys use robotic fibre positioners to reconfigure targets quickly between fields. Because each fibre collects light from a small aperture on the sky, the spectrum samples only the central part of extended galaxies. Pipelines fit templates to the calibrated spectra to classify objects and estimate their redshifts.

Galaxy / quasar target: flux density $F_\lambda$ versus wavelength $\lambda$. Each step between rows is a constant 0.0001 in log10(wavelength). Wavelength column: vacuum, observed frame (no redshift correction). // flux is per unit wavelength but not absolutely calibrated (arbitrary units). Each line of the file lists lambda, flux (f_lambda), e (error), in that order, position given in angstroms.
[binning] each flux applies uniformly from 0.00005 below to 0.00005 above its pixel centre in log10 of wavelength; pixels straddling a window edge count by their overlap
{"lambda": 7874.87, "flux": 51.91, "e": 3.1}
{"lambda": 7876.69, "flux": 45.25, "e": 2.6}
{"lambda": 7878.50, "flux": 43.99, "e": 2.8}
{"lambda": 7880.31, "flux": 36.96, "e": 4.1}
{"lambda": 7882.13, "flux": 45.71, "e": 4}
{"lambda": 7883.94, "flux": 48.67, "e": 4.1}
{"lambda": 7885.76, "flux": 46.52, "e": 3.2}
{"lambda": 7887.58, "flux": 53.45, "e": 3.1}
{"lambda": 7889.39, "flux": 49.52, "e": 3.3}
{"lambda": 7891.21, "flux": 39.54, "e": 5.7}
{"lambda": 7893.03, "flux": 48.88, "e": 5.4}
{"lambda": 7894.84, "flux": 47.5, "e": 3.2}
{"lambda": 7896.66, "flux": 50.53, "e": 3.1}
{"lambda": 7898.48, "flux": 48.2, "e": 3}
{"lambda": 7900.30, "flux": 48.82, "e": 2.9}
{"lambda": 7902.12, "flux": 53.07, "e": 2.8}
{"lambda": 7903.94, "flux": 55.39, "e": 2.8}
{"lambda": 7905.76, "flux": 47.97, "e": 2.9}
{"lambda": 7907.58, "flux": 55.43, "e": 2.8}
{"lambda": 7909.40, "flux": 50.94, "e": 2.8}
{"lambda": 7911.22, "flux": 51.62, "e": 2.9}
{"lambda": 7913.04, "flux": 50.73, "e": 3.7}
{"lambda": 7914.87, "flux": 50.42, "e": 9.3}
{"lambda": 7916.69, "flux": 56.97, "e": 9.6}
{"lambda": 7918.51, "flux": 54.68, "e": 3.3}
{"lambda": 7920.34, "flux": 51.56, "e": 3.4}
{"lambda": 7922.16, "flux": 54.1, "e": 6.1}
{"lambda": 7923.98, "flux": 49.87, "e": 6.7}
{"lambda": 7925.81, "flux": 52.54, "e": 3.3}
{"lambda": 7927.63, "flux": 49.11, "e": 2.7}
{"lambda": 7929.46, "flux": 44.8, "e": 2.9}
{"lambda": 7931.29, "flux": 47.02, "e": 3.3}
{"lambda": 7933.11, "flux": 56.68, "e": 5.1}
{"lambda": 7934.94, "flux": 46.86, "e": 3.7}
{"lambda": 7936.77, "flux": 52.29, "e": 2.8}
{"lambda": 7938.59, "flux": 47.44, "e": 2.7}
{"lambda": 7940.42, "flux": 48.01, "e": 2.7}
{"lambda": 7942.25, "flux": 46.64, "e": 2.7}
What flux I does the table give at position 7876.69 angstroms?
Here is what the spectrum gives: 45.25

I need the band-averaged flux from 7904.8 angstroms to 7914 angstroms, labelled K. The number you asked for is 51.3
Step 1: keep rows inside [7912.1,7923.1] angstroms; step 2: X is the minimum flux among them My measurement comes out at 50.42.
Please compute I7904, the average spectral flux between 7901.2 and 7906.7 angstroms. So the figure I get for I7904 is 52.2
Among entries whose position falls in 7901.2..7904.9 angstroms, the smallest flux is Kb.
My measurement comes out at 53.07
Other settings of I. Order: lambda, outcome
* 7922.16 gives 54.1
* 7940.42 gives 48.01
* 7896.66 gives 50.53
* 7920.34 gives 51.56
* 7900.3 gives 48.82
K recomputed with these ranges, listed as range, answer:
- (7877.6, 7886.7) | 44.4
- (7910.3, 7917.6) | 52.4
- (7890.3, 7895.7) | 45.3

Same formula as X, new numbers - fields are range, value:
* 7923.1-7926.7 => 49.87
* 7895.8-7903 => 48.2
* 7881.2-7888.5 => 45.71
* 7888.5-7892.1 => 39.54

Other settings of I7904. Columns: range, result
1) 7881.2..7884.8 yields 47.1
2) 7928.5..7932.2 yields 45.9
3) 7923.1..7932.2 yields 48.6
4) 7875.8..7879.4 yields 44.7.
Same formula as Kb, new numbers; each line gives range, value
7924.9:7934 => 44.8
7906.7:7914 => 50.73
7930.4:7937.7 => 46.86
